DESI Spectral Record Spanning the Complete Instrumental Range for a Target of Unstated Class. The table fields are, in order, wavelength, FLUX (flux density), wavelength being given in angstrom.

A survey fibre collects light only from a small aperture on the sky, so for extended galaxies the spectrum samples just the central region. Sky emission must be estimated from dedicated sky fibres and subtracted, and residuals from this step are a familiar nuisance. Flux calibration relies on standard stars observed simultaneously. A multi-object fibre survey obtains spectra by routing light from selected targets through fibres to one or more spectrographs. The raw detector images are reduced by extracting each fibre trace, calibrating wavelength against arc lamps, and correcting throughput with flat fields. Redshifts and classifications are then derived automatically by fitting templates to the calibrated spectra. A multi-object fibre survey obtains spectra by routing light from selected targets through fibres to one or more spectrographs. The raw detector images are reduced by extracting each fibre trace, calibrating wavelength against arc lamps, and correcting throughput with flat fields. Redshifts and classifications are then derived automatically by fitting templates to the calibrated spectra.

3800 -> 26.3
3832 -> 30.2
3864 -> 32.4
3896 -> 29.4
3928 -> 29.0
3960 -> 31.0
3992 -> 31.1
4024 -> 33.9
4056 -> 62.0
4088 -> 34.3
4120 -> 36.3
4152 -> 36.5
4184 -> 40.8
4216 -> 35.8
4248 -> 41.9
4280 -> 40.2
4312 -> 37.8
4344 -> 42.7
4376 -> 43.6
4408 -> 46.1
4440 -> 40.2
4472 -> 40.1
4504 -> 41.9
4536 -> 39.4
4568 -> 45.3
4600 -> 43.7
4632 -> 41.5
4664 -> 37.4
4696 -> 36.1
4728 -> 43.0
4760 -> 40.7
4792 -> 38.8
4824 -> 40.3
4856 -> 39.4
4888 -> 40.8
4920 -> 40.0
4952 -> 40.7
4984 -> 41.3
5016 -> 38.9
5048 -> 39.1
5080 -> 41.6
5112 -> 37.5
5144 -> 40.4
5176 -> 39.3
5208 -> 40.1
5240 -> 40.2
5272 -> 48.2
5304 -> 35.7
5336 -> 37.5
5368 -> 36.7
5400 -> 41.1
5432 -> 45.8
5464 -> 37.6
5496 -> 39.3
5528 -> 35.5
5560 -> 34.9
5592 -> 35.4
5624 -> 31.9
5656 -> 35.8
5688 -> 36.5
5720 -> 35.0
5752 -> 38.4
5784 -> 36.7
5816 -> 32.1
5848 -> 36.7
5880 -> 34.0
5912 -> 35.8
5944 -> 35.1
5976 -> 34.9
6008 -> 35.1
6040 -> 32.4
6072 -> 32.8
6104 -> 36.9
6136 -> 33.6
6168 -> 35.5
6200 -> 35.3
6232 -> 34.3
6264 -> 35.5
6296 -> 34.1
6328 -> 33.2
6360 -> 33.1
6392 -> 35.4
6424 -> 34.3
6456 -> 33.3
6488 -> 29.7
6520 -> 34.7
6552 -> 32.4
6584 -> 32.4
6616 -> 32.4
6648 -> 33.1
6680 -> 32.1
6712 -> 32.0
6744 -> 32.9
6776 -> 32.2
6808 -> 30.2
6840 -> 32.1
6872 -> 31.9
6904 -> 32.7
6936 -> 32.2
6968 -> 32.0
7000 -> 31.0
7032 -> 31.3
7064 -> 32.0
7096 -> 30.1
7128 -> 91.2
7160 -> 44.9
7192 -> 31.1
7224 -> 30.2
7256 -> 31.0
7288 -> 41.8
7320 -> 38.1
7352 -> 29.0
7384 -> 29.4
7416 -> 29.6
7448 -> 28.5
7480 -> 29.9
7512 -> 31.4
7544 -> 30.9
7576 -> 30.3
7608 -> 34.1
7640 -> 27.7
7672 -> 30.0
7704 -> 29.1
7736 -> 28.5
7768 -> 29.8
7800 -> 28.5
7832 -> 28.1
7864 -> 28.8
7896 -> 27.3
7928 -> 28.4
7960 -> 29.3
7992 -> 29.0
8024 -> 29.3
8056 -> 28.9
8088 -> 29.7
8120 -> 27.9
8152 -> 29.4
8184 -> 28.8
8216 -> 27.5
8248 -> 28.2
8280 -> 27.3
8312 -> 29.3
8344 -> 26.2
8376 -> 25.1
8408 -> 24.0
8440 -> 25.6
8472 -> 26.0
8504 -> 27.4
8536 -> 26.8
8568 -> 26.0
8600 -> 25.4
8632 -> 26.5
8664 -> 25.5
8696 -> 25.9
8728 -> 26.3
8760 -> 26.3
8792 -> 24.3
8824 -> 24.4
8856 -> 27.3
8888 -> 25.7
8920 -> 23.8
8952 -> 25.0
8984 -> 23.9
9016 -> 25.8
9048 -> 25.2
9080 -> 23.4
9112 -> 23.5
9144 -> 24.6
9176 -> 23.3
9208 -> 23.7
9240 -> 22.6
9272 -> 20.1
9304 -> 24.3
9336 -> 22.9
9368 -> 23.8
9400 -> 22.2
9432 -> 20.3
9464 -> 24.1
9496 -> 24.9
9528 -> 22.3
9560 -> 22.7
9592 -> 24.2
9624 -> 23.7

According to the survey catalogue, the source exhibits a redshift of 0.09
